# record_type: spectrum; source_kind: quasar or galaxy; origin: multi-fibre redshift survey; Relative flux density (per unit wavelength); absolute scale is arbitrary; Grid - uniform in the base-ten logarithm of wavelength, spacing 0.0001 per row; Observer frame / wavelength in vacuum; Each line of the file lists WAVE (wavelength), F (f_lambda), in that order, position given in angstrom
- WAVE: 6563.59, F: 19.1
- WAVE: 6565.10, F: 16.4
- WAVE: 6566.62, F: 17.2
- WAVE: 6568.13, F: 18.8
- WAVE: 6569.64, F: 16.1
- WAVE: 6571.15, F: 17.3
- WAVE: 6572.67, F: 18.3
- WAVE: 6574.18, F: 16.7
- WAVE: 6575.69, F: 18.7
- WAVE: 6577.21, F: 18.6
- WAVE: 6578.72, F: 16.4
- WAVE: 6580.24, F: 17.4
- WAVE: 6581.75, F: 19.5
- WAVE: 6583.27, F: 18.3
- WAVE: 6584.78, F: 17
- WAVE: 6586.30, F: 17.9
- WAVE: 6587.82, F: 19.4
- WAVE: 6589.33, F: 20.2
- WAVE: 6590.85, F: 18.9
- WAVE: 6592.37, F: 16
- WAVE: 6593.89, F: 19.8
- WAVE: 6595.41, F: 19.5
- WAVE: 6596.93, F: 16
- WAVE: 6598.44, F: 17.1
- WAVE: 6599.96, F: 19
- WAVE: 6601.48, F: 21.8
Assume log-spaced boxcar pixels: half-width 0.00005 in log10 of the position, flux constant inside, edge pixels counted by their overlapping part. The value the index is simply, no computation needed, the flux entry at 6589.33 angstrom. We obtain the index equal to 20.2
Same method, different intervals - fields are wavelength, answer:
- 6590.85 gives 18.9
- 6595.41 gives 19.5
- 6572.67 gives 18.3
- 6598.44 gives 17.1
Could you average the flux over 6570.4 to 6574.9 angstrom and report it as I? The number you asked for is 17.4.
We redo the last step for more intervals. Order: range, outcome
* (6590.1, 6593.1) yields 17.4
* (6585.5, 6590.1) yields 19.1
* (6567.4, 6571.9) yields 17.4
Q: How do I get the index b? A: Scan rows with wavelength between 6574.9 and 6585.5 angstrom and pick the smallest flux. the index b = 16.4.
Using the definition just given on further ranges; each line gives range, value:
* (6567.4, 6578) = 16.1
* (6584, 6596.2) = 16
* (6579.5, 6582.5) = 17.4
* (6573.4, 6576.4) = 16.7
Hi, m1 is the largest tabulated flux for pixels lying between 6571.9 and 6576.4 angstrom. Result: 18.7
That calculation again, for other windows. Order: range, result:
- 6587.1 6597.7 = 20.2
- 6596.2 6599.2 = 17.1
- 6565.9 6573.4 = 18.8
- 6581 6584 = 19.5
